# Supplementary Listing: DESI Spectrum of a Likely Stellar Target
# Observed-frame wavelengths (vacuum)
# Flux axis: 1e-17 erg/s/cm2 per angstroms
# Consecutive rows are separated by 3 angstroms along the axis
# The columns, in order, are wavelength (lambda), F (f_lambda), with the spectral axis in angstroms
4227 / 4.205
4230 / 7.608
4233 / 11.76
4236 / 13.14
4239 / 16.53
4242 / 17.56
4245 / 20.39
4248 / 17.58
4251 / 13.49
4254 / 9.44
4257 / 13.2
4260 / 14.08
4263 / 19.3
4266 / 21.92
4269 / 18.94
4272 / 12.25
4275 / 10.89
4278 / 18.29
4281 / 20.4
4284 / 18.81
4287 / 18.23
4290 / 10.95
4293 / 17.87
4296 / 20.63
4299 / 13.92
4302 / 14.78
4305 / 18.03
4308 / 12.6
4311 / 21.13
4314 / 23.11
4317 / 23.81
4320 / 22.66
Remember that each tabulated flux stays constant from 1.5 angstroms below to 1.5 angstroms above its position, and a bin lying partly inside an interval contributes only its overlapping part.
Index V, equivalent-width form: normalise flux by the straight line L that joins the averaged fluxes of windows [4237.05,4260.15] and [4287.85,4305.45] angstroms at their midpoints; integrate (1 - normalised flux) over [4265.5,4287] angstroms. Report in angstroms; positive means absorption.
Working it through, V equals -2.1 angstroms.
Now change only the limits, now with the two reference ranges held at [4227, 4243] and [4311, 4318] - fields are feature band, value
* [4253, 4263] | 1.32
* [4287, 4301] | 2.87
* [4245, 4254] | -0.74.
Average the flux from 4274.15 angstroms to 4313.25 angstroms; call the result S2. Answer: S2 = 16.9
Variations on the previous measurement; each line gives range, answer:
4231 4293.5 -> 15.9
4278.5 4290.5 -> 17.7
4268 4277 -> 14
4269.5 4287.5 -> 16.5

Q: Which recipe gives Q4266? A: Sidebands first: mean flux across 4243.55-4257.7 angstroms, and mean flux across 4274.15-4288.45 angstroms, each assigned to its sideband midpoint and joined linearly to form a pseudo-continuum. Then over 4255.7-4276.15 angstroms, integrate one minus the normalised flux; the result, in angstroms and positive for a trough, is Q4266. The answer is 0.39 angstroms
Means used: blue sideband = 14.9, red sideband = 17.6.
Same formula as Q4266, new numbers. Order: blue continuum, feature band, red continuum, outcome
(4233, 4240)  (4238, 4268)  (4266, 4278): -3.35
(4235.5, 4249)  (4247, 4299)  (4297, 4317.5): 4.32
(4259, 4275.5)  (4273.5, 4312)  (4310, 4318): 6.32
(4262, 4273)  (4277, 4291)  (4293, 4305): 0.02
